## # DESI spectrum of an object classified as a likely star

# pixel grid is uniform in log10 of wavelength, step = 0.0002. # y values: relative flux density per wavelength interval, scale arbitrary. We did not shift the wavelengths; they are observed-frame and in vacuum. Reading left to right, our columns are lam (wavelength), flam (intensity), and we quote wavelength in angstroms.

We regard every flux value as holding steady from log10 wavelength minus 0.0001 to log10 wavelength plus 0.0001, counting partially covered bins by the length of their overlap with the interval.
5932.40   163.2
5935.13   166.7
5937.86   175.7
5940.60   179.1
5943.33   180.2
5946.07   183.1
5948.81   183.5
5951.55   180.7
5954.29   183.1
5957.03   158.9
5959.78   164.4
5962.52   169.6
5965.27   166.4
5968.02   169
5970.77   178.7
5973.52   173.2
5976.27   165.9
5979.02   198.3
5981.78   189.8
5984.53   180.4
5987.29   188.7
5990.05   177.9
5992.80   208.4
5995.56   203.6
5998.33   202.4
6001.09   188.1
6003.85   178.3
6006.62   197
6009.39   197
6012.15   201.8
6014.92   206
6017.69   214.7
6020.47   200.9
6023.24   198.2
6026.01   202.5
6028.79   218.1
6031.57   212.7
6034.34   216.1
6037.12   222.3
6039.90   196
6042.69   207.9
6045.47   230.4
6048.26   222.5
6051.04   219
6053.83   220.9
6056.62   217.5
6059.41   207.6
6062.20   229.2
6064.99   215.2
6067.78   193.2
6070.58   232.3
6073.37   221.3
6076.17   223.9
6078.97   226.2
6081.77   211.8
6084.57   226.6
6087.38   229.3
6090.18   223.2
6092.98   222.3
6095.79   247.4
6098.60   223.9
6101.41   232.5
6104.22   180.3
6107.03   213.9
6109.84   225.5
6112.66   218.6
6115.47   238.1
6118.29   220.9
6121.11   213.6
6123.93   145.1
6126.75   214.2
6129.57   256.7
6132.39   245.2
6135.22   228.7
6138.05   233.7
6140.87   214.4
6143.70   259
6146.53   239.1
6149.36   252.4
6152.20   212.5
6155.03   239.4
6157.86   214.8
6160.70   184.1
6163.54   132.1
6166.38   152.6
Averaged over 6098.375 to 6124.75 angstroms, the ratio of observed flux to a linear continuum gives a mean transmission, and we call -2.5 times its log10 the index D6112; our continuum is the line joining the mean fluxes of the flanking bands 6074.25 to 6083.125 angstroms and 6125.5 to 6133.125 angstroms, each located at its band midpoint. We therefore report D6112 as 0.10 mag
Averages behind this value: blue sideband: 221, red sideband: 239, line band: 212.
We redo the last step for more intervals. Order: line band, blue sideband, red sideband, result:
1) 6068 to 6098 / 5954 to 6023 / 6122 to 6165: -0.10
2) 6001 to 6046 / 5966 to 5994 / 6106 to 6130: -0.07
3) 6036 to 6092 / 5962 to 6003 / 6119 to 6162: -0.07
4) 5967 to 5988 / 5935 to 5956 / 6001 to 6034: 0.05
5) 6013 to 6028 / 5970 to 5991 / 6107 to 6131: -0.07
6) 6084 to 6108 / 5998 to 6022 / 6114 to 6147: -0.02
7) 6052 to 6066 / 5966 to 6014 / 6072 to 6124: -0.05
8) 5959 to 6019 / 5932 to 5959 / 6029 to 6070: 0.03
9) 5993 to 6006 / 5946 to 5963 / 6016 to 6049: 0.01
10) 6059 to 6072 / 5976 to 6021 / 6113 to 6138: -0.04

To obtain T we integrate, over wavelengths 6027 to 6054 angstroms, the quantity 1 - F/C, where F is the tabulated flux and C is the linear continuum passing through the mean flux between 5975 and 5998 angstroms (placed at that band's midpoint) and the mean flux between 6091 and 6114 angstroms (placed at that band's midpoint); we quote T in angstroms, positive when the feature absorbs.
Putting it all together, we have -1.6 angstroms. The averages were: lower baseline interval 190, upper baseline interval 221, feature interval 216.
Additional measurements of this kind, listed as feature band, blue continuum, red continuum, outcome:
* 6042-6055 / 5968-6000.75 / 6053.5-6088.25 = -0.6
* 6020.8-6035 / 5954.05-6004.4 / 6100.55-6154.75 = -1.0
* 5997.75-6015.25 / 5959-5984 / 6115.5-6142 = -0.9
